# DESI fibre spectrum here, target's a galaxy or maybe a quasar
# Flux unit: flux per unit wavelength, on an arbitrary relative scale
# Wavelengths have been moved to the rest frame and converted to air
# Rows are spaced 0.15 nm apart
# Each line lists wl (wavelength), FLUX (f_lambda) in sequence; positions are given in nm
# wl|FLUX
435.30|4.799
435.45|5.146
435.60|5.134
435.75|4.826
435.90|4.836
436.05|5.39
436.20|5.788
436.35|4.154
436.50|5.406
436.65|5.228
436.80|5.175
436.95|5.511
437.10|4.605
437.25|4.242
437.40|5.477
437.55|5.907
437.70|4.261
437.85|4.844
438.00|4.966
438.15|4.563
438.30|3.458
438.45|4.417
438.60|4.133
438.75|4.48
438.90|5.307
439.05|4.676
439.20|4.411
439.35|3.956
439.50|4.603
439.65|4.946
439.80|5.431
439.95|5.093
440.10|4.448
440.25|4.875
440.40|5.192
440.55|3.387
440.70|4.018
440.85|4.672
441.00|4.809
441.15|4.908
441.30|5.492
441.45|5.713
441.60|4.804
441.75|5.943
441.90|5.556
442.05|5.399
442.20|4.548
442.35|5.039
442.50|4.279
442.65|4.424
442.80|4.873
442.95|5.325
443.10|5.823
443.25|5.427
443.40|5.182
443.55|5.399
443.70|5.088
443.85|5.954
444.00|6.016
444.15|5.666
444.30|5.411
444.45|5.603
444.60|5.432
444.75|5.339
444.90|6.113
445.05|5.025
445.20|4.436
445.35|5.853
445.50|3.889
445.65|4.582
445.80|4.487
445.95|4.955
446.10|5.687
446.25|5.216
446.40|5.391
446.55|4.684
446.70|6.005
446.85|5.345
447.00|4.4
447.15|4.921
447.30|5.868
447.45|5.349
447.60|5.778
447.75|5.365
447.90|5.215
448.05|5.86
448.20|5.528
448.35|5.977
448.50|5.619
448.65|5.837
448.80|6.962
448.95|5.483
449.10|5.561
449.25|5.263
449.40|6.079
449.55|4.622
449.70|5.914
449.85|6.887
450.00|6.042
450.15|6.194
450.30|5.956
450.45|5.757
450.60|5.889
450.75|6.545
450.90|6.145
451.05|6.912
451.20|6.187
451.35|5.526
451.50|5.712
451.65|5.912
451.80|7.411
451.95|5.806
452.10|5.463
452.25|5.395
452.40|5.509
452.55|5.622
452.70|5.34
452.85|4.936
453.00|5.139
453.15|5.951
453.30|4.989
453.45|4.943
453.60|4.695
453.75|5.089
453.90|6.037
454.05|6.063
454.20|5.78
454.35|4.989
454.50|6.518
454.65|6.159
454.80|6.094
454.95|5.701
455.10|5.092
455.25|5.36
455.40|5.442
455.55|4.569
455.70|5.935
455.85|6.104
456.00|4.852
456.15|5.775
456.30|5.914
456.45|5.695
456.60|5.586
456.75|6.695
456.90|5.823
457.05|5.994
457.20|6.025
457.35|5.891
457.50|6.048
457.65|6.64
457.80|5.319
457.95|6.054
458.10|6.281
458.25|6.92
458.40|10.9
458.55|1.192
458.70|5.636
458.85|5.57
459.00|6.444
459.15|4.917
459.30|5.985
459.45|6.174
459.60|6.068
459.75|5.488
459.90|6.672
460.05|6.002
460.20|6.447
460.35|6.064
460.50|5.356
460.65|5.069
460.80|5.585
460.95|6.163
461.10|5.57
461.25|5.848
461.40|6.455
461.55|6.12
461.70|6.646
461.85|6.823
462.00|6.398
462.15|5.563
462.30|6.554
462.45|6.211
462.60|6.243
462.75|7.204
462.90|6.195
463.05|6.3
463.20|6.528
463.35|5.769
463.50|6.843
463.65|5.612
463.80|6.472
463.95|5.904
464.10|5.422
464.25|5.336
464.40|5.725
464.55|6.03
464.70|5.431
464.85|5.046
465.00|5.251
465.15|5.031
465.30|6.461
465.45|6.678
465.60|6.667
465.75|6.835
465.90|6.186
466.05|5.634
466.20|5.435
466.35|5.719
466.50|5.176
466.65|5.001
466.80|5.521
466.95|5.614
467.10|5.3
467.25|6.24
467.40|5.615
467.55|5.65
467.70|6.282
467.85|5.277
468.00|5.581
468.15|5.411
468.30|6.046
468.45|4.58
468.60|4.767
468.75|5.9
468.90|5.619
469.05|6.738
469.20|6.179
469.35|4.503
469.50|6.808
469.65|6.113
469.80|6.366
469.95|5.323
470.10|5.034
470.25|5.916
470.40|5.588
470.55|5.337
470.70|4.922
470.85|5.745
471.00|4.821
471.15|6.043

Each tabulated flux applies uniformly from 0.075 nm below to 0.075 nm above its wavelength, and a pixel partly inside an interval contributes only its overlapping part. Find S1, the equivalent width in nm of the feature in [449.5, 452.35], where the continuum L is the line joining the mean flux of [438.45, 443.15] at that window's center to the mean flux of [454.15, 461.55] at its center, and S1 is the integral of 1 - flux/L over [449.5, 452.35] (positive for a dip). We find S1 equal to -0.302 nm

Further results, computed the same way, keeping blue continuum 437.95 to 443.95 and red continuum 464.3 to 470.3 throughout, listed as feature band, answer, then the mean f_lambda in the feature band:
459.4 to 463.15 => -0.41 nm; 6.13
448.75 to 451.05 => -0.36 nm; 5.97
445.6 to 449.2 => -0.24 nm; 5.42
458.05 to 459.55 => -0.15 nm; 6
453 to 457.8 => -0.30 nm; 5.68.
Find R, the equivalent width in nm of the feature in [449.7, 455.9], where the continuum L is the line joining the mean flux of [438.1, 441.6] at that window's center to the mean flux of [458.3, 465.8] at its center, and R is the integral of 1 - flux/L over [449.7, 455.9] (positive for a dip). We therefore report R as -0.35 nm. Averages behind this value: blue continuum 4.66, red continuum 6.02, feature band 5.75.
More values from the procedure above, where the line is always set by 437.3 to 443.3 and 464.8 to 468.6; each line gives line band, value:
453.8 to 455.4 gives -0.14 nm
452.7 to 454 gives 0.00 nm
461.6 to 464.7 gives -0.34 nm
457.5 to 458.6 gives -0.18 nm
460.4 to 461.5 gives -0.05 nm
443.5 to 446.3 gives -0.16 nm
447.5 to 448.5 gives -0.10 nm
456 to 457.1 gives -0.10 nm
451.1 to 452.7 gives -0.20 nm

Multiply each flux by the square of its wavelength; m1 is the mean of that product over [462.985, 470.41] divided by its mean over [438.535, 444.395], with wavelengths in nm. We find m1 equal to 1.3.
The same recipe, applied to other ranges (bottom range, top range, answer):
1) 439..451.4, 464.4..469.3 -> 1.18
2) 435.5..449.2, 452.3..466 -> 1.24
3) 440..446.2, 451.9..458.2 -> 1.17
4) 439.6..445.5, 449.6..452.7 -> 1.22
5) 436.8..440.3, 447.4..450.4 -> 1.28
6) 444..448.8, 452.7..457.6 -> 1.09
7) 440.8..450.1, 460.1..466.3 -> 1.21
